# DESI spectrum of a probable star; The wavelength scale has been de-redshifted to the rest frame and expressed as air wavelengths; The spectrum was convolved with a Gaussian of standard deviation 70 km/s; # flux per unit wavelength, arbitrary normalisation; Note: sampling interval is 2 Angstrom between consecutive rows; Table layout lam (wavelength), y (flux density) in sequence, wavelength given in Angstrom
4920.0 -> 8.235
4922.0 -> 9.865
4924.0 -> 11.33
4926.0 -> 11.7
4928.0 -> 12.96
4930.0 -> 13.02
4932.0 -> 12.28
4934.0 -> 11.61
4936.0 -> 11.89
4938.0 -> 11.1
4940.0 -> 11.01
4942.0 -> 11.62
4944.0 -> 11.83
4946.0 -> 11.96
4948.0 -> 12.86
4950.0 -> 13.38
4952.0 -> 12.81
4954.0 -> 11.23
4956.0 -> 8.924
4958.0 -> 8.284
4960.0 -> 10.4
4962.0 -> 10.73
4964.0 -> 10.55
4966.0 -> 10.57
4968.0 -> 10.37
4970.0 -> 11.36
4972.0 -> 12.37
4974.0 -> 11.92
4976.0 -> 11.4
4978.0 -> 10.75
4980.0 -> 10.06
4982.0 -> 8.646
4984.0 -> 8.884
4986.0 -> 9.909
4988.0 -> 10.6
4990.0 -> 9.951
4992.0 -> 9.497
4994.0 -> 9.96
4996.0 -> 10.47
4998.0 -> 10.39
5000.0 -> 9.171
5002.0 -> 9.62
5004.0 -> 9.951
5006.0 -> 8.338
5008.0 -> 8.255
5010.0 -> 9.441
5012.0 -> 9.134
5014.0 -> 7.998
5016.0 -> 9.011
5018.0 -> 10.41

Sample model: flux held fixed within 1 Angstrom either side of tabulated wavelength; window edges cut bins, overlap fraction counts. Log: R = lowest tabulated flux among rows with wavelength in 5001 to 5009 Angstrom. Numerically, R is 8.255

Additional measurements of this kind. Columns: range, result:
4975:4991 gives 8.646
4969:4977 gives 11.36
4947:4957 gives 8.924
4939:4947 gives 11.01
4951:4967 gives 8.284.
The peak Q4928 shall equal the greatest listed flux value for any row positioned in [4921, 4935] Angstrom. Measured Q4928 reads 13.02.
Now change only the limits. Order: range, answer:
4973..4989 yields 11.92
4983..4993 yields 10.6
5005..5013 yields 9.441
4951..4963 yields 12.81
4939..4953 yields 13.38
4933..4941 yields 11.89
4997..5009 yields 10.39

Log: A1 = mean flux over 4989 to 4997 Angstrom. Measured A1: 9.97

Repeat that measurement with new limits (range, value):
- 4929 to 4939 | 12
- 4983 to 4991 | 9.84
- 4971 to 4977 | 11.9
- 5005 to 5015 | 8.63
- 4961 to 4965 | 10.6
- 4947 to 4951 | 13.1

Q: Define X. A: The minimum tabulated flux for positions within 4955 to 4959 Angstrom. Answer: 8.284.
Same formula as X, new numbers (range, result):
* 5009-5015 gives 7.998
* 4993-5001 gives 9.171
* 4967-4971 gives 10.37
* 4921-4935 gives 9.865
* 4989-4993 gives 9.497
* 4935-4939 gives 11.1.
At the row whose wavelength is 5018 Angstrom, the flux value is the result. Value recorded 10.41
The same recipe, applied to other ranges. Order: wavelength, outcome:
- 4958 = 8.284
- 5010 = 9.441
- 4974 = 11.92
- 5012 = 9.134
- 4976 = 11.4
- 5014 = 7.998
